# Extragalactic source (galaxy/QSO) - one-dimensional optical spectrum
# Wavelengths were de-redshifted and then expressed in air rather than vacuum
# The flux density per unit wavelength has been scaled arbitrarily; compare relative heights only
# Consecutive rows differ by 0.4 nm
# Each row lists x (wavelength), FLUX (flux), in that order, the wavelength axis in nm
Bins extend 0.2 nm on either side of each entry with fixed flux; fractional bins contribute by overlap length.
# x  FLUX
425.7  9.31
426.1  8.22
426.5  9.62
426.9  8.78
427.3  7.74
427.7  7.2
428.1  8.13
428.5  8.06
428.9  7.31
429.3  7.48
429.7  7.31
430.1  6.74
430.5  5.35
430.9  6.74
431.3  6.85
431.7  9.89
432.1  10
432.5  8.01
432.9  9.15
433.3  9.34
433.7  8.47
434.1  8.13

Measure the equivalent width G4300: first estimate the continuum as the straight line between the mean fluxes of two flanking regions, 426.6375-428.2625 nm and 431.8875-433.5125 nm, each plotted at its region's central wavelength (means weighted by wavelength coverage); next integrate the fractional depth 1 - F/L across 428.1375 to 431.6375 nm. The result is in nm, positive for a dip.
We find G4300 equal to 0.564 nm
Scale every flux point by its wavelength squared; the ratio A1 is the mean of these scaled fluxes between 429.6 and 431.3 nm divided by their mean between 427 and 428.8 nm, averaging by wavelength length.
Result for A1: 0.85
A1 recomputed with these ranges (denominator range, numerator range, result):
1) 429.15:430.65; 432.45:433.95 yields 1.33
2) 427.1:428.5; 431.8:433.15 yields 1.20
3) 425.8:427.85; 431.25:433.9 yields 1.09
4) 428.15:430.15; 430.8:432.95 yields 1.15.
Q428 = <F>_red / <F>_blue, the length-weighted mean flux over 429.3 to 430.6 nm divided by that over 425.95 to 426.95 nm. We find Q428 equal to 0.75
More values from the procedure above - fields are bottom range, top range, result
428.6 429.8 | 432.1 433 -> 1.19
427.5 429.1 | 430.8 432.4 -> 1.10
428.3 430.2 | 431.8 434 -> 1.21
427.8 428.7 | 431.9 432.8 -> 1.13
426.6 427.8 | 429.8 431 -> 0.78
